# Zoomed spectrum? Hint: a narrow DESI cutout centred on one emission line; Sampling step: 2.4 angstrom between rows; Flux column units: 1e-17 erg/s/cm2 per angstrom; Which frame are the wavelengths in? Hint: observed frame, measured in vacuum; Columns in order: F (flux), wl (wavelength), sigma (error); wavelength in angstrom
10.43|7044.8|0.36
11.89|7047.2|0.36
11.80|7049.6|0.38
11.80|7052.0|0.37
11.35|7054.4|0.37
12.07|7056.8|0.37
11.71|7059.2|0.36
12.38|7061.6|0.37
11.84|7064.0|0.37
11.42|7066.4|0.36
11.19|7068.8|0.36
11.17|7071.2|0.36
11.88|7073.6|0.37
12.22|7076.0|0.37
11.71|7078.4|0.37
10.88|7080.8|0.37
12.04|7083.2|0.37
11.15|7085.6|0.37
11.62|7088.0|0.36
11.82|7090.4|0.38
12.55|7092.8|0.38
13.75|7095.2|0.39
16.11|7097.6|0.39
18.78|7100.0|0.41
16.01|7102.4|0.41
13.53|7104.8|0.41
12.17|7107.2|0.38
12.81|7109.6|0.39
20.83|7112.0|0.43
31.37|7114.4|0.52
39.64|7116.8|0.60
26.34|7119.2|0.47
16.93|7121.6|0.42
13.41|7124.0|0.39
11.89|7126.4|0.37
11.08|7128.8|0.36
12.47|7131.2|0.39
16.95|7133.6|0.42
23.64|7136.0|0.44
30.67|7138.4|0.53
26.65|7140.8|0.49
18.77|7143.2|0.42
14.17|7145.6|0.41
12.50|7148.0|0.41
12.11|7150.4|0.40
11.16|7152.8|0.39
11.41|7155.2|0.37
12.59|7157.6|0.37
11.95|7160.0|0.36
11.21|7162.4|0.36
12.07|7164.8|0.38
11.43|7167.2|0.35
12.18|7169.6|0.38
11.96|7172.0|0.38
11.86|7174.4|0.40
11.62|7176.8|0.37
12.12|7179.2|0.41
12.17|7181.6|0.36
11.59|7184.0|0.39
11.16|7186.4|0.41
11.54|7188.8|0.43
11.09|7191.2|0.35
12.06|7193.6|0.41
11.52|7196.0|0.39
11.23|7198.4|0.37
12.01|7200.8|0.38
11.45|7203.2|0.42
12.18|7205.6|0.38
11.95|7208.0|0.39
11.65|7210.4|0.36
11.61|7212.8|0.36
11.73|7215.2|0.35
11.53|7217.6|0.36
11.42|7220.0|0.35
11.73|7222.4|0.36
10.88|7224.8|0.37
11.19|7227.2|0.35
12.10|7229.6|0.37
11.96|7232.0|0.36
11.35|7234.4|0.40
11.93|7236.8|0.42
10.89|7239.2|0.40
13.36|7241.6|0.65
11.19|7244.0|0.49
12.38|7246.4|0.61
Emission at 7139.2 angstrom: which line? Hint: [N II] 6583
